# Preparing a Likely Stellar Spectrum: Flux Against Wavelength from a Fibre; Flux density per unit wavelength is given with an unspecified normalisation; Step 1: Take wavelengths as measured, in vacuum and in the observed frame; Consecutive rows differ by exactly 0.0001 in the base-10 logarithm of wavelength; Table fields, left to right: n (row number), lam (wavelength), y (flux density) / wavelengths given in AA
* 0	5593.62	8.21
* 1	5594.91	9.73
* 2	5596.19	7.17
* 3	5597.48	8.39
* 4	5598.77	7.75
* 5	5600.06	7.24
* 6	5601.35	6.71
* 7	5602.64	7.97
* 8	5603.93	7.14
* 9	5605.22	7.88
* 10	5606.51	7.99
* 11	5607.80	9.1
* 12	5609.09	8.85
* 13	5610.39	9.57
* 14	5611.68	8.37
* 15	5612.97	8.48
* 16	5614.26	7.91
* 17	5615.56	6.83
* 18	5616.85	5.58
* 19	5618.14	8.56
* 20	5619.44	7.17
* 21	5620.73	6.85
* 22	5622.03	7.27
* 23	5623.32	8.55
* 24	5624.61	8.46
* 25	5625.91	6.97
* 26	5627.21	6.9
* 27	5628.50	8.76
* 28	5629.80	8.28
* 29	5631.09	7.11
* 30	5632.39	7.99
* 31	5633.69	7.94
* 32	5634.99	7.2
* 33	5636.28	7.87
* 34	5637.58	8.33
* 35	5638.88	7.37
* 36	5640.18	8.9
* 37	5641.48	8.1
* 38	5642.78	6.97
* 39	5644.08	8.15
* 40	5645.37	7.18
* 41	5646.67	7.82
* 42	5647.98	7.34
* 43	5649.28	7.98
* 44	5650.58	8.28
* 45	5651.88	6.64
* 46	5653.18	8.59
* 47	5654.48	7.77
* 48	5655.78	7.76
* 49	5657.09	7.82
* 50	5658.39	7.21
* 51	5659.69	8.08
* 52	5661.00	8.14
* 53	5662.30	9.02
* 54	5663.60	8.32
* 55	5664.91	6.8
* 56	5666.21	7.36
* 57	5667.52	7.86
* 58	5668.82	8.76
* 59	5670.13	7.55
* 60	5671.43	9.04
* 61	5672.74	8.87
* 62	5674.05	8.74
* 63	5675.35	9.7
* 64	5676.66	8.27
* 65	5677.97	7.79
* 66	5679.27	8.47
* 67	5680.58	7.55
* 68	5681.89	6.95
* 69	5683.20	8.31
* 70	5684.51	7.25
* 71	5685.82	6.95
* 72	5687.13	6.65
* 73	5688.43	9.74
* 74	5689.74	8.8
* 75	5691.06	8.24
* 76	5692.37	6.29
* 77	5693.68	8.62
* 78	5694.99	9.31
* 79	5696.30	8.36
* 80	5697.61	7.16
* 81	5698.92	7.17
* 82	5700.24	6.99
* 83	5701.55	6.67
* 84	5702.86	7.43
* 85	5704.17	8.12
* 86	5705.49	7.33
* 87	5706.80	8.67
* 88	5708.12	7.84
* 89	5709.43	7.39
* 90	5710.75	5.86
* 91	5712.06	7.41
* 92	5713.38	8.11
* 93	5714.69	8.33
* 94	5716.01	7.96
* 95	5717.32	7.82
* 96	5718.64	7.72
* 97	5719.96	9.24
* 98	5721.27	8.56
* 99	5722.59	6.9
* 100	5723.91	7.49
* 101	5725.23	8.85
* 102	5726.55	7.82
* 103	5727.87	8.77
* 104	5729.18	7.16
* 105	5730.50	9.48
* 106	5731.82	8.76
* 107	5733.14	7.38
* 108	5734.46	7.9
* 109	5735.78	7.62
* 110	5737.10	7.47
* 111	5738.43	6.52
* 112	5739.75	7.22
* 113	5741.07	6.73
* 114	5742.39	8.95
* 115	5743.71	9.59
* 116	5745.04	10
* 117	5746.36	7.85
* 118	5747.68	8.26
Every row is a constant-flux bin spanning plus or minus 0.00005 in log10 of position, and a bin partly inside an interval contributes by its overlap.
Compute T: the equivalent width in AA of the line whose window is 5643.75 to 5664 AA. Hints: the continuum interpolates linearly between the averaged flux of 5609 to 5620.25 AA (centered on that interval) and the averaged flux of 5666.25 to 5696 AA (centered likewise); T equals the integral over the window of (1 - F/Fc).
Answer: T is 0.4 AA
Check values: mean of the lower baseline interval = 7.86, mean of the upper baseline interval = 8.15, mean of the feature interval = 7.87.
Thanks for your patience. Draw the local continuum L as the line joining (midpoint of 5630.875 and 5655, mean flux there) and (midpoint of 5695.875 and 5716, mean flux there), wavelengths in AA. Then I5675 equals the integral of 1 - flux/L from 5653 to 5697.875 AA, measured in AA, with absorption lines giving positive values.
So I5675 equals -2.4 AA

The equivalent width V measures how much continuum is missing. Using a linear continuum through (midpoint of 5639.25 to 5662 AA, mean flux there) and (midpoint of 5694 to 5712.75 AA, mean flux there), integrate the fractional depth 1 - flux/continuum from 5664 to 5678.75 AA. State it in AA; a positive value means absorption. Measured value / -1.0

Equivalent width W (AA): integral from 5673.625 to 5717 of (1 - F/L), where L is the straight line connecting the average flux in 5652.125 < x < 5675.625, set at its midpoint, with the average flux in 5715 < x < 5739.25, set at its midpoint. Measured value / 1.2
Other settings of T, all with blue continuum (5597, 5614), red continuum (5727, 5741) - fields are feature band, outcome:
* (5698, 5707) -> 0.51 AA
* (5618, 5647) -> 1.01 AA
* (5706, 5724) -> 0.04 AA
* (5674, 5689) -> -0.15 AA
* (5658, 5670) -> 0.01 AA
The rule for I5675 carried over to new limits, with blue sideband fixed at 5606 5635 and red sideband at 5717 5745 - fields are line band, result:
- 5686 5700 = 0.0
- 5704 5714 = 0.6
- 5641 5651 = 0.3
